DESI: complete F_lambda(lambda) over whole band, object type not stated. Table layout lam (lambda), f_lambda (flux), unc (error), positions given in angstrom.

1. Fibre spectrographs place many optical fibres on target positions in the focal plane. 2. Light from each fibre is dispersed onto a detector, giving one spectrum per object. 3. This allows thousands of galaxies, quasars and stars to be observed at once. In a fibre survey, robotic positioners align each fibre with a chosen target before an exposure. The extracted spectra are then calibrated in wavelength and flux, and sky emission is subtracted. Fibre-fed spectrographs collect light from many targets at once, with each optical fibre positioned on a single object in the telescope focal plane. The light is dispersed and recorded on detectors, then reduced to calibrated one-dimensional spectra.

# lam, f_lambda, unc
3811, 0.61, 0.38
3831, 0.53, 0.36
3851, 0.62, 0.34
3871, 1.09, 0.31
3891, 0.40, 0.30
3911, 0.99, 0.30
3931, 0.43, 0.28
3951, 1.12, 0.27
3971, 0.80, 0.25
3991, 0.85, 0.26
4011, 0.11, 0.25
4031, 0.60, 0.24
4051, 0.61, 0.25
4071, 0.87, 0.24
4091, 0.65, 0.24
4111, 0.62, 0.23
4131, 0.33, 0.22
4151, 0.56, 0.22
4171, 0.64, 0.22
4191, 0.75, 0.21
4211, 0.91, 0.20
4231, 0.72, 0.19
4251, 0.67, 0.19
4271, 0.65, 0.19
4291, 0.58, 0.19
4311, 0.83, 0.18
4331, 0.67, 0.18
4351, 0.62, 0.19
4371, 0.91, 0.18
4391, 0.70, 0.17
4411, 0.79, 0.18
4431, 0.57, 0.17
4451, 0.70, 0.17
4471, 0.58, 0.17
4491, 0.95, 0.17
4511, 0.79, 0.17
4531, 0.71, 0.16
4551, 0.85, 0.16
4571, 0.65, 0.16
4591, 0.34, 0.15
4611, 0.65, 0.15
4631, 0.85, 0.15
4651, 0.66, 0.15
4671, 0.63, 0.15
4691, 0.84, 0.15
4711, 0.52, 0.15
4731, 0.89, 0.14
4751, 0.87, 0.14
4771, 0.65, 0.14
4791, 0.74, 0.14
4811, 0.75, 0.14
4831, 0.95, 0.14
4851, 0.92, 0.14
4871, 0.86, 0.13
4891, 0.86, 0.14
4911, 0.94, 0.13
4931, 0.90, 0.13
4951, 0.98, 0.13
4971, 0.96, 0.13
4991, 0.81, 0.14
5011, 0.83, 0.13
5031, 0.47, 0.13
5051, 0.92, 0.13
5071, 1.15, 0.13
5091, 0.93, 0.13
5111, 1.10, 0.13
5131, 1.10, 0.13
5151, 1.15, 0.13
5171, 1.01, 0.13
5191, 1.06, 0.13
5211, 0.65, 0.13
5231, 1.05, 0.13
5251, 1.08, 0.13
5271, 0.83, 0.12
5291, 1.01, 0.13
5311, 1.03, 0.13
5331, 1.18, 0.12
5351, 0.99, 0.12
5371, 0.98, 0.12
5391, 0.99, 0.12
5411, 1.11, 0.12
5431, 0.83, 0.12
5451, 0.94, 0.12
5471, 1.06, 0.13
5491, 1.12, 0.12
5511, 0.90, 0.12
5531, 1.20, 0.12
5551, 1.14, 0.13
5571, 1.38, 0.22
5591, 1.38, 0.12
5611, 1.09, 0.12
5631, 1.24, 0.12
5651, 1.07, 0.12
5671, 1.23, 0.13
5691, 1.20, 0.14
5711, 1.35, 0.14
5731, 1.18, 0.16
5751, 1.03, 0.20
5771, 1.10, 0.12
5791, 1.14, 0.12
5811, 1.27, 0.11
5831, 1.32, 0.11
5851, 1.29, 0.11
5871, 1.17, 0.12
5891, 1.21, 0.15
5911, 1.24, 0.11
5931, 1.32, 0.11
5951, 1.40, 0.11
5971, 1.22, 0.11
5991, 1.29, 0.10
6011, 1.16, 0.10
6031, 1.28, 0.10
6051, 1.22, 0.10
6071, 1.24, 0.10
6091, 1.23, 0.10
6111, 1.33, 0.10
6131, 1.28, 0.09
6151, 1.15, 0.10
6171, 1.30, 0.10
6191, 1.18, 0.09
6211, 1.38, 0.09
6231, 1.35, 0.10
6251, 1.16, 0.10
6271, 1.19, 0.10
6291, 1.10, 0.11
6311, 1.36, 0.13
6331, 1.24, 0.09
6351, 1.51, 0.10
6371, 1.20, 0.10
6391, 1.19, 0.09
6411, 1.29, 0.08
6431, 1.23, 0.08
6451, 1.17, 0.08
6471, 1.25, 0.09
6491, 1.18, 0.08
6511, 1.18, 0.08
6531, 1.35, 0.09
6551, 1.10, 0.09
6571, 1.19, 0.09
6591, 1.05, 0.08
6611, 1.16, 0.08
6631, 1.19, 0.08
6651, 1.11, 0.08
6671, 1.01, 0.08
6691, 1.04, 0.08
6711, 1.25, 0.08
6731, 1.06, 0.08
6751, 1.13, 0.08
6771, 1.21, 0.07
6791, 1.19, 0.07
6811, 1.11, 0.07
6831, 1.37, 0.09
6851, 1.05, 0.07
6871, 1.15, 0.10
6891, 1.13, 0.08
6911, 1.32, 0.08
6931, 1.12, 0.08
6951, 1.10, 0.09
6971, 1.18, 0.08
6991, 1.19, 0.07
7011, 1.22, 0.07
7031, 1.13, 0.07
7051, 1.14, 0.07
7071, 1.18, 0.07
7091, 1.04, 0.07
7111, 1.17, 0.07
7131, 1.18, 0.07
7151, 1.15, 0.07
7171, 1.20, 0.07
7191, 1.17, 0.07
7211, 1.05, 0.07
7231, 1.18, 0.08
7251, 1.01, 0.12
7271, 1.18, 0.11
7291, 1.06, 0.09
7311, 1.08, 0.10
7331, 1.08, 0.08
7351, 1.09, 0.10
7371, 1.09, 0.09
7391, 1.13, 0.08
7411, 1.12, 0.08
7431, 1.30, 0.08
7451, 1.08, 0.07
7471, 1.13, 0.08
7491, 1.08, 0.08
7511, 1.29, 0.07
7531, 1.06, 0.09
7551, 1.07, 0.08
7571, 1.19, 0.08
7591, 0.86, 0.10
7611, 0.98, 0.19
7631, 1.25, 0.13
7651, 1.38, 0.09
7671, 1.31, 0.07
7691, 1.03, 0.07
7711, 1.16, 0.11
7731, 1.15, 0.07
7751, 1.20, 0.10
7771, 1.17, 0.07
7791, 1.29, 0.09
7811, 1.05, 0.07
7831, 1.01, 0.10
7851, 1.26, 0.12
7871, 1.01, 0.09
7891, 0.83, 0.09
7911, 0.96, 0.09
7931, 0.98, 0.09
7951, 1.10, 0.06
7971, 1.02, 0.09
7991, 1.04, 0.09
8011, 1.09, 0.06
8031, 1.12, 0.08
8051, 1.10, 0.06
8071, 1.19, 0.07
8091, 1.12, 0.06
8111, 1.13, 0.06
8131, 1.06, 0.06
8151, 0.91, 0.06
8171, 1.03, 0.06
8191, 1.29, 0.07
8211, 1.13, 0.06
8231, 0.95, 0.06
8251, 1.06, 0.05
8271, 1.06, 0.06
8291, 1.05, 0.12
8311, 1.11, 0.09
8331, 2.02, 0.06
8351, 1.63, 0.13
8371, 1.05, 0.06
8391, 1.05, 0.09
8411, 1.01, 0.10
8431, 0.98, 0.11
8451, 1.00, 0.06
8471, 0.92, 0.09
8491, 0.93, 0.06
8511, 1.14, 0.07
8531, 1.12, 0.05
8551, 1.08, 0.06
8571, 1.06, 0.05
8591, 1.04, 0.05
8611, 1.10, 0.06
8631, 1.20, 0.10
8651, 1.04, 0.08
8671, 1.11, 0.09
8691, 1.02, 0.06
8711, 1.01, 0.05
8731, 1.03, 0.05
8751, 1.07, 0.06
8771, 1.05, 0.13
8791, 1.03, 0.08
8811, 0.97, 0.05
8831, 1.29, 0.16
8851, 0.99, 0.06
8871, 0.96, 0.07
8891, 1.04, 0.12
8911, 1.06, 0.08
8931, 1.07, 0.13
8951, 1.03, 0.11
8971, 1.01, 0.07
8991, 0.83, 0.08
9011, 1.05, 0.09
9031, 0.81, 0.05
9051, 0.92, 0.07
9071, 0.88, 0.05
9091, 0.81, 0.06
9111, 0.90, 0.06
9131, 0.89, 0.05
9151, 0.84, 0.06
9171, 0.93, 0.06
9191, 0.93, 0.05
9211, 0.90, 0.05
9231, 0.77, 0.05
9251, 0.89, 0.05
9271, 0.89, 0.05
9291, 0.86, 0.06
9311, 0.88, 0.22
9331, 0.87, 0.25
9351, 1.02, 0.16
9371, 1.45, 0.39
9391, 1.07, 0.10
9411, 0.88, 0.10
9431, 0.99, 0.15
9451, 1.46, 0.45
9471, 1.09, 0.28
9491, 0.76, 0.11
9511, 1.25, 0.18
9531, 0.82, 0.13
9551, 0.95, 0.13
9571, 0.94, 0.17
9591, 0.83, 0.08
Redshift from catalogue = 0.268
